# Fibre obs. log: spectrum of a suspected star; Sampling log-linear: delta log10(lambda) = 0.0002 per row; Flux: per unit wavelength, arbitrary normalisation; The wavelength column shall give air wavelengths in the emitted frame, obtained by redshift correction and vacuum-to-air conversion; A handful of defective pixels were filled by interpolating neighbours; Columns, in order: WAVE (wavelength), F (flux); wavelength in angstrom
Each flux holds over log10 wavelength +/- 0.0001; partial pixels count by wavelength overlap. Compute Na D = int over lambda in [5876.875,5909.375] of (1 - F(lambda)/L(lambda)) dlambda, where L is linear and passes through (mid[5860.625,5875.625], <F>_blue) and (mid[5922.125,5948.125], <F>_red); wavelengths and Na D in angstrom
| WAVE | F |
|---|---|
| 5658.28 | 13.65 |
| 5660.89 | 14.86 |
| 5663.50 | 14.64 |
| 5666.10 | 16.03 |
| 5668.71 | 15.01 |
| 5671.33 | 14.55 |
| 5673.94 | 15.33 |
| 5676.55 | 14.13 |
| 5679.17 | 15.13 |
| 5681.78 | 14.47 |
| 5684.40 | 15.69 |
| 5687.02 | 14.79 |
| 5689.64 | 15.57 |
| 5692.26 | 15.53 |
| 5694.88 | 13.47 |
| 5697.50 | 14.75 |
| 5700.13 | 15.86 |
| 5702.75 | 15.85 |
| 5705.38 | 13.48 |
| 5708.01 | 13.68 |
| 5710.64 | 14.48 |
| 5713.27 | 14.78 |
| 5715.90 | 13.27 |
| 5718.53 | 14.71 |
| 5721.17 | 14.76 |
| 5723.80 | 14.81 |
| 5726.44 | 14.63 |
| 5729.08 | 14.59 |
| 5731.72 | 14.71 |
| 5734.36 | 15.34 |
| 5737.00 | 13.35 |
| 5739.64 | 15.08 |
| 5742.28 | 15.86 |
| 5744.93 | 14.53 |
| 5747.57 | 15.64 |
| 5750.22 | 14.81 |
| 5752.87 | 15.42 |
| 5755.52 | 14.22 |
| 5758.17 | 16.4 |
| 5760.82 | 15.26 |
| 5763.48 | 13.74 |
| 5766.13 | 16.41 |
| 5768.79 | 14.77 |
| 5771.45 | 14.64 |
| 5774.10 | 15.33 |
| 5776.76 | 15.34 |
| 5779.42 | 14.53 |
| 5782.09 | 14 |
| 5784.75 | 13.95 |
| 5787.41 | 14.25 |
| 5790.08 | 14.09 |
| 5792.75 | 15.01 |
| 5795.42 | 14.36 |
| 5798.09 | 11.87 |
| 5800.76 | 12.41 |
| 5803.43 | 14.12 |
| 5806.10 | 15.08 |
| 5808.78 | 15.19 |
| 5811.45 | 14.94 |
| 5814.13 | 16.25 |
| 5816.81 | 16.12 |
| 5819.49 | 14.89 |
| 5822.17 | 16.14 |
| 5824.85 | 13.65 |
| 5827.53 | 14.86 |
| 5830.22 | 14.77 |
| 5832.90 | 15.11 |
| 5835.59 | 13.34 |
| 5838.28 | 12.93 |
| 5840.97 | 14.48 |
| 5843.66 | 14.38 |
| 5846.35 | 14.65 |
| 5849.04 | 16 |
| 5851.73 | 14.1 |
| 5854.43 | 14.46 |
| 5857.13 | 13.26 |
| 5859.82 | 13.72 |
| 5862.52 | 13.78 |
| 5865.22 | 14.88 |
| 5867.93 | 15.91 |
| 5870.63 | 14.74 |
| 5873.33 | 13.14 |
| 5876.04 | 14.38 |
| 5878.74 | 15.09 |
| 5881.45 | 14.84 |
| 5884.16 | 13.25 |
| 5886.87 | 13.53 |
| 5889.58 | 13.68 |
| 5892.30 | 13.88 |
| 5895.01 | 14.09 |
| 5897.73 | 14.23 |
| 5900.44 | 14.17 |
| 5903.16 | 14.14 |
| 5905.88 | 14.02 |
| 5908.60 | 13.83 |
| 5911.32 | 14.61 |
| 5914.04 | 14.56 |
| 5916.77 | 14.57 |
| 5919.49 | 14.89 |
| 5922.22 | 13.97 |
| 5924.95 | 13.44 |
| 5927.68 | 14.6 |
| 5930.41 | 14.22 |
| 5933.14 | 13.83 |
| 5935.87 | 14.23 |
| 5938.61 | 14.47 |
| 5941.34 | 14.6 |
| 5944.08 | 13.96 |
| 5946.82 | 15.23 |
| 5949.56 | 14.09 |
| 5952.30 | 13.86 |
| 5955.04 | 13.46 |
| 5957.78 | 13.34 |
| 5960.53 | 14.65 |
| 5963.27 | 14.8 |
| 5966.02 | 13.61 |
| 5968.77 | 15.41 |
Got 0.7 angstrom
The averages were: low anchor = 14.4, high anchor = 14.3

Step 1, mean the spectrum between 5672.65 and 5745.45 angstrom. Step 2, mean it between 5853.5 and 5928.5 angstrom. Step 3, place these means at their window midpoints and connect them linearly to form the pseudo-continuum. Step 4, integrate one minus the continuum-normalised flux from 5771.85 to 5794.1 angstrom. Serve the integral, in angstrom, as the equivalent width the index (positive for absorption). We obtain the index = -0.1 angstrom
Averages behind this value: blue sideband 14.7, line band 14.6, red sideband 14.2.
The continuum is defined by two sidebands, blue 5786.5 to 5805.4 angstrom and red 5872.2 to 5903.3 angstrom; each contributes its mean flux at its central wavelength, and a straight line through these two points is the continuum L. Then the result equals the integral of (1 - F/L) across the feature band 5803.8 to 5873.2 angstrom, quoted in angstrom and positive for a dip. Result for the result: -3.9 angstrom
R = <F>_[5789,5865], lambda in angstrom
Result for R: 14.4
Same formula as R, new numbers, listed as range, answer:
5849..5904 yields 14.2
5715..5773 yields 14.9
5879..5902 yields 14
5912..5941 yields 14.3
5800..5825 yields 15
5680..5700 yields 15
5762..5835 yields 14.6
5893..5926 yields 14.2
